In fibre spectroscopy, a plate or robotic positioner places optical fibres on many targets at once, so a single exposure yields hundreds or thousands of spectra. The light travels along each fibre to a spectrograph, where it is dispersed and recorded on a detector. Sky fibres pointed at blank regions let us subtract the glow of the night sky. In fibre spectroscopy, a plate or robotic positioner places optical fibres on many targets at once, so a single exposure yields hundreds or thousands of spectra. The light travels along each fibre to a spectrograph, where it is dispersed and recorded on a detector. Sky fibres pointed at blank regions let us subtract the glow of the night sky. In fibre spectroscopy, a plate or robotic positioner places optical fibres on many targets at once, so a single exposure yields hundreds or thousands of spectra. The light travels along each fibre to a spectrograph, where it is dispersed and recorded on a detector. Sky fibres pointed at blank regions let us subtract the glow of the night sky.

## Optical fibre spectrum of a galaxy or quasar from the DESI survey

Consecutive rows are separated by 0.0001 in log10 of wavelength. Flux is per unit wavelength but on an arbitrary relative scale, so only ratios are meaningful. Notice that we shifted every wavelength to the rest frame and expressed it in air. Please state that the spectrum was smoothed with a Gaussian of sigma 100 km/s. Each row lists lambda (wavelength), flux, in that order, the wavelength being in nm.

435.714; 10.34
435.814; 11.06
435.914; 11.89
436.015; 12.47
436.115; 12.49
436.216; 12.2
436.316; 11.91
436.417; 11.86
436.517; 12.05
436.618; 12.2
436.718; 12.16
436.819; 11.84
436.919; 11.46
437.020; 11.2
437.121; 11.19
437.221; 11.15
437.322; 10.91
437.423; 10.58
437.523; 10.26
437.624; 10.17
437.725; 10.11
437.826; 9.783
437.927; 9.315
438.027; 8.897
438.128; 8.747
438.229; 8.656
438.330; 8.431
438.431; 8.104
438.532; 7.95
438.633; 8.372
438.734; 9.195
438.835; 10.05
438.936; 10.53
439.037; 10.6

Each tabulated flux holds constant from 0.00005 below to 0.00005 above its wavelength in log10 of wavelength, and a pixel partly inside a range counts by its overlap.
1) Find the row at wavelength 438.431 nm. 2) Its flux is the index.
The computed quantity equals 8.104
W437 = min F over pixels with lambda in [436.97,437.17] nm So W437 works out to 11.19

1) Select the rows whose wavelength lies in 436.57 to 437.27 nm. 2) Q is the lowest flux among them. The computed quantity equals 11.15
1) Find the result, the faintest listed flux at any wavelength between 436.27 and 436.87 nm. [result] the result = 11.84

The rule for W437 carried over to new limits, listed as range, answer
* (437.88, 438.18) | 8.747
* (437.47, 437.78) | 10.11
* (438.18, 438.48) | 8.104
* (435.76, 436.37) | 11.06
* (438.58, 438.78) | 8.372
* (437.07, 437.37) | 10.91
